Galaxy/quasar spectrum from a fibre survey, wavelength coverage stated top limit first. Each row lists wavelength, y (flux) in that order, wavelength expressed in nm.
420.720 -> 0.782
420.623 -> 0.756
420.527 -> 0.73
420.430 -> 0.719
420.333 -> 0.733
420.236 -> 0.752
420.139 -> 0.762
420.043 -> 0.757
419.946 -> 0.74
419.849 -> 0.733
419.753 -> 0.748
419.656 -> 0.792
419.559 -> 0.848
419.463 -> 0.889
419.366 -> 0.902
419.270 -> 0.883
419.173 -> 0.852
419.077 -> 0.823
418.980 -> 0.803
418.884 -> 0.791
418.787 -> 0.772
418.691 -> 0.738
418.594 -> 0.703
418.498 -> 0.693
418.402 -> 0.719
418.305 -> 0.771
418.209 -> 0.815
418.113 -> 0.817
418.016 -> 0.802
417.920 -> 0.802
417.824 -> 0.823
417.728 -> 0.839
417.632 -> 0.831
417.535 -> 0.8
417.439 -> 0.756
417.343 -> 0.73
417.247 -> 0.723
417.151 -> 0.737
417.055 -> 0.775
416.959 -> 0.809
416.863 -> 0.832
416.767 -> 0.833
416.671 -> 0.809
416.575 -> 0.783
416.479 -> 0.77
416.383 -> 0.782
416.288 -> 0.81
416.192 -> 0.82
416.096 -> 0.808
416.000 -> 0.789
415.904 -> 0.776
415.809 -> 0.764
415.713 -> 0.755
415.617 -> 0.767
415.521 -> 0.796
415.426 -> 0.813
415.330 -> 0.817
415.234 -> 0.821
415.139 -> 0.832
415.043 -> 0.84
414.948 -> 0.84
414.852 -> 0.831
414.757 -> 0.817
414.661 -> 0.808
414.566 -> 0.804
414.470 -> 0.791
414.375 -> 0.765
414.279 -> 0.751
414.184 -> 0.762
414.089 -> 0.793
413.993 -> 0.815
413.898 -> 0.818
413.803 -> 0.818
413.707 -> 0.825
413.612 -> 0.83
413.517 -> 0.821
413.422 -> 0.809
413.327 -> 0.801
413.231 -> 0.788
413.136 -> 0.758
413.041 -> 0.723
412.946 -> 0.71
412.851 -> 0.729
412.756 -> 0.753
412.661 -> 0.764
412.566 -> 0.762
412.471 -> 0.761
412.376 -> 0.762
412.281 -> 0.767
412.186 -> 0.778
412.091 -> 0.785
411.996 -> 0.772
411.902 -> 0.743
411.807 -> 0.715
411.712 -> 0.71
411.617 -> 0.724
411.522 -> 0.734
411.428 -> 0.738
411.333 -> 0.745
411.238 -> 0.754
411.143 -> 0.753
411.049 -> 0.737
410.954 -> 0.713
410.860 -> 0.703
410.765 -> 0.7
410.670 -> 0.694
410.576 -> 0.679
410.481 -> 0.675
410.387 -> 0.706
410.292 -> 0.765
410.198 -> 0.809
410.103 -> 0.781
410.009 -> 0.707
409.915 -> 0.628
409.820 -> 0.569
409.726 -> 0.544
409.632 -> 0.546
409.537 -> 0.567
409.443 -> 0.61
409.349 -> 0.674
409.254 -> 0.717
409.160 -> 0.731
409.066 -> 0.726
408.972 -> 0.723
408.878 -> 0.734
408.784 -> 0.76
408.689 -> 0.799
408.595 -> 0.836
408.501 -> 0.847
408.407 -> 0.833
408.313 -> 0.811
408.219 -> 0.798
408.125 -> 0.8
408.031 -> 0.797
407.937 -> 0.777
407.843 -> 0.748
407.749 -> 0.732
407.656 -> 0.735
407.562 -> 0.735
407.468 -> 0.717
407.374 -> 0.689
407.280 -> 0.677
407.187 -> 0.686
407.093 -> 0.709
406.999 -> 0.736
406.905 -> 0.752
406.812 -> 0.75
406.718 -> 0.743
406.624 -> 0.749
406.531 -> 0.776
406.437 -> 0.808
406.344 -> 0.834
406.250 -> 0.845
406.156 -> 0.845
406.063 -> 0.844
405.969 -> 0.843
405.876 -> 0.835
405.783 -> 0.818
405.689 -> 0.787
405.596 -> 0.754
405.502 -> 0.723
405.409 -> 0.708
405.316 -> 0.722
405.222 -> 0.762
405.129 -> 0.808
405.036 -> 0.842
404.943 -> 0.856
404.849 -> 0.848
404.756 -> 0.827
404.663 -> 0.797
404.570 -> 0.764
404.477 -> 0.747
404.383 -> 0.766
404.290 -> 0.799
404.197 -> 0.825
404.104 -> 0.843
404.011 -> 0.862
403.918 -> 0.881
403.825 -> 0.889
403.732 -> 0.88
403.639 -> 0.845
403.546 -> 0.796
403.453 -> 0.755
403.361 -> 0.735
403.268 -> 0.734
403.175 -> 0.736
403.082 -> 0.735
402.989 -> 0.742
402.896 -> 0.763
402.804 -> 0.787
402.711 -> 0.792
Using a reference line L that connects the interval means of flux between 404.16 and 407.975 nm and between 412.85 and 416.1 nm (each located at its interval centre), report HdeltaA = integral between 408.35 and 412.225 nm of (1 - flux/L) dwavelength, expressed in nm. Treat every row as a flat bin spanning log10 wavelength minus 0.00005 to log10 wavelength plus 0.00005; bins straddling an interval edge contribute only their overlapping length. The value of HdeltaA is 0.32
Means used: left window 0.773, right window 0.795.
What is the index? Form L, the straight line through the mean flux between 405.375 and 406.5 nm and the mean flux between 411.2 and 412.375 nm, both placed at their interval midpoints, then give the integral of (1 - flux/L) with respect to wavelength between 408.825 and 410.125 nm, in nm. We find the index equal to 0.19 nm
